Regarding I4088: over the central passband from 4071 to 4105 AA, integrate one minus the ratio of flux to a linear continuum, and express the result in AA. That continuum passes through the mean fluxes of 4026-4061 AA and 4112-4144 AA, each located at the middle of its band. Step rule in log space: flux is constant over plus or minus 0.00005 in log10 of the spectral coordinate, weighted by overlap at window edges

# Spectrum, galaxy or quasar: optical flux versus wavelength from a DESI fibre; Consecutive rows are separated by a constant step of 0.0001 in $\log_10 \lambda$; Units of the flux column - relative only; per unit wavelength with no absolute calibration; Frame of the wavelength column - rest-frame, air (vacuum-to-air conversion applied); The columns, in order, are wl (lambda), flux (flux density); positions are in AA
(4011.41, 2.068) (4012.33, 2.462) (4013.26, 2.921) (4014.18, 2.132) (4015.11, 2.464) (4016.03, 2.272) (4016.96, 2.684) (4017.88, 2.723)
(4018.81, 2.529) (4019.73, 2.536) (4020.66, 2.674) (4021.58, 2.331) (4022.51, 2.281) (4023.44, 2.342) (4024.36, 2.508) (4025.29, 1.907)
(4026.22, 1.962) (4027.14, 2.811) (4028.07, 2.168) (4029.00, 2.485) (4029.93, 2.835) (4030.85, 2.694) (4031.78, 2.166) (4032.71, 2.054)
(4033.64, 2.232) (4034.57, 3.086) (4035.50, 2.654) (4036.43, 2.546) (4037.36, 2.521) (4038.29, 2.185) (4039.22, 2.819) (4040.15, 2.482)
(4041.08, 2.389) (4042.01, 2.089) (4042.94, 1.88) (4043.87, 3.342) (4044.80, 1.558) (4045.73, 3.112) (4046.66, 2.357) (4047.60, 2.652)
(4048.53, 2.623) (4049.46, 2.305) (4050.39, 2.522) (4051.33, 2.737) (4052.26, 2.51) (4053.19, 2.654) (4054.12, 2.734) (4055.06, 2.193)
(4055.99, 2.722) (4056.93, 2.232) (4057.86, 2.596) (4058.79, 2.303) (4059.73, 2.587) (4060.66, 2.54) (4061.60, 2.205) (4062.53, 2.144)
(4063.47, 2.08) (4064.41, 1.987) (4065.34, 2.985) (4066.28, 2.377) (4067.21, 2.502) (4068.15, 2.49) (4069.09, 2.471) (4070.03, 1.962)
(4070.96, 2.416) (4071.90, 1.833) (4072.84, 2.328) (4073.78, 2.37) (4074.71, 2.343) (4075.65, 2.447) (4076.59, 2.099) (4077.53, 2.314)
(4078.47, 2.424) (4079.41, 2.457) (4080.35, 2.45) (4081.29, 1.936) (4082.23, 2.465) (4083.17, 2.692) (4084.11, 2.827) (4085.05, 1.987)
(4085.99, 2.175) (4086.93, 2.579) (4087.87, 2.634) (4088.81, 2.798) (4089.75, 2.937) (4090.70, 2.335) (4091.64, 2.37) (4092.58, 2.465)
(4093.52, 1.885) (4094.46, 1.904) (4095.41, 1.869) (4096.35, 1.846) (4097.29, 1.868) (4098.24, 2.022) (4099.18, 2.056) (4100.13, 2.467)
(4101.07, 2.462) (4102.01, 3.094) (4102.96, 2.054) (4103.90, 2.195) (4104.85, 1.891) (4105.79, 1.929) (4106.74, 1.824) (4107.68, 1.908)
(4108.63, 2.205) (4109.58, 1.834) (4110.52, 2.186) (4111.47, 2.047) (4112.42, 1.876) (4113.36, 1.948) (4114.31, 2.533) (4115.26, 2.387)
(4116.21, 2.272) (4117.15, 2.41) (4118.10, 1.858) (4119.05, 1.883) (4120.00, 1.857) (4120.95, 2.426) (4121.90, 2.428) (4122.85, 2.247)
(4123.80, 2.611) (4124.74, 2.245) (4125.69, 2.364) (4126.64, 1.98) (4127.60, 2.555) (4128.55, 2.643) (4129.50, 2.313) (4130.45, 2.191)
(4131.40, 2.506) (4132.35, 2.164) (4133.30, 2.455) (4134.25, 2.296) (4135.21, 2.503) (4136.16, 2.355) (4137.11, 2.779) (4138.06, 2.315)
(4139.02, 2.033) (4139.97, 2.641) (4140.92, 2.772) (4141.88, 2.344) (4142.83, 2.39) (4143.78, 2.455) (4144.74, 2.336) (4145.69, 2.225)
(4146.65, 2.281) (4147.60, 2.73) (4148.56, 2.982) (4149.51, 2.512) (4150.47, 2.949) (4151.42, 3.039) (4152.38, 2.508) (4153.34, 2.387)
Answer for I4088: 1.3 AA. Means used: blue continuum 2.49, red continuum 2.33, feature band 2.31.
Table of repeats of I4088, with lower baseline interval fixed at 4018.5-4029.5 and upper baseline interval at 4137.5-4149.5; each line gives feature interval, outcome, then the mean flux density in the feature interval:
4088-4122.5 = 3.61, 2.18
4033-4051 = -0.75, 2.49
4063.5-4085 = 0.49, 2.36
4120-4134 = 0.59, 2.35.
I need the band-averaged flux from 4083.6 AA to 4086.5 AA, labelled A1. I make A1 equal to 2.34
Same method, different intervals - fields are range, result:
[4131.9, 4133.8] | 2.32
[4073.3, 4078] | 2.32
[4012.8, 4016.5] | 2.45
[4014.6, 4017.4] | 2.46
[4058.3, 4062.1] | 2.41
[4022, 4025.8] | 2.25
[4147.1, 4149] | 2.85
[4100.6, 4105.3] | 2.34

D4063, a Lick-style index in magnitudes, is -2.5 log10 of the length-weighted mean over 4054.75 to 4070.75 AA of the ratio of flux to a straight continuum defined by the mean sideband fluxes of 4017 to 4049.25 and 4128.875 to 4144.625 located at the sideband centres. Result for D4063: 0.03 mag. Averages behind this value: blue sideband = 2.46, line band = 2.38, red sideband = 2.41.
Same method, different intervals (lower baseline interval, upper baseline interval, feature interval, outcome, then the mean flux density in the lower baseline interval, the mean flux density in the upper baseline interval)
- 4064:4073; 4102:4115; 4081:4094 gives -0.11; 2.34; 2.08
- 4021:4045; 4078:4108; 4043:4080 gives -0.03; 2.41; 2.28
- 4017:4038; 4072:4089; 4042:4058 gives -0.03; 2.46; 2.39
